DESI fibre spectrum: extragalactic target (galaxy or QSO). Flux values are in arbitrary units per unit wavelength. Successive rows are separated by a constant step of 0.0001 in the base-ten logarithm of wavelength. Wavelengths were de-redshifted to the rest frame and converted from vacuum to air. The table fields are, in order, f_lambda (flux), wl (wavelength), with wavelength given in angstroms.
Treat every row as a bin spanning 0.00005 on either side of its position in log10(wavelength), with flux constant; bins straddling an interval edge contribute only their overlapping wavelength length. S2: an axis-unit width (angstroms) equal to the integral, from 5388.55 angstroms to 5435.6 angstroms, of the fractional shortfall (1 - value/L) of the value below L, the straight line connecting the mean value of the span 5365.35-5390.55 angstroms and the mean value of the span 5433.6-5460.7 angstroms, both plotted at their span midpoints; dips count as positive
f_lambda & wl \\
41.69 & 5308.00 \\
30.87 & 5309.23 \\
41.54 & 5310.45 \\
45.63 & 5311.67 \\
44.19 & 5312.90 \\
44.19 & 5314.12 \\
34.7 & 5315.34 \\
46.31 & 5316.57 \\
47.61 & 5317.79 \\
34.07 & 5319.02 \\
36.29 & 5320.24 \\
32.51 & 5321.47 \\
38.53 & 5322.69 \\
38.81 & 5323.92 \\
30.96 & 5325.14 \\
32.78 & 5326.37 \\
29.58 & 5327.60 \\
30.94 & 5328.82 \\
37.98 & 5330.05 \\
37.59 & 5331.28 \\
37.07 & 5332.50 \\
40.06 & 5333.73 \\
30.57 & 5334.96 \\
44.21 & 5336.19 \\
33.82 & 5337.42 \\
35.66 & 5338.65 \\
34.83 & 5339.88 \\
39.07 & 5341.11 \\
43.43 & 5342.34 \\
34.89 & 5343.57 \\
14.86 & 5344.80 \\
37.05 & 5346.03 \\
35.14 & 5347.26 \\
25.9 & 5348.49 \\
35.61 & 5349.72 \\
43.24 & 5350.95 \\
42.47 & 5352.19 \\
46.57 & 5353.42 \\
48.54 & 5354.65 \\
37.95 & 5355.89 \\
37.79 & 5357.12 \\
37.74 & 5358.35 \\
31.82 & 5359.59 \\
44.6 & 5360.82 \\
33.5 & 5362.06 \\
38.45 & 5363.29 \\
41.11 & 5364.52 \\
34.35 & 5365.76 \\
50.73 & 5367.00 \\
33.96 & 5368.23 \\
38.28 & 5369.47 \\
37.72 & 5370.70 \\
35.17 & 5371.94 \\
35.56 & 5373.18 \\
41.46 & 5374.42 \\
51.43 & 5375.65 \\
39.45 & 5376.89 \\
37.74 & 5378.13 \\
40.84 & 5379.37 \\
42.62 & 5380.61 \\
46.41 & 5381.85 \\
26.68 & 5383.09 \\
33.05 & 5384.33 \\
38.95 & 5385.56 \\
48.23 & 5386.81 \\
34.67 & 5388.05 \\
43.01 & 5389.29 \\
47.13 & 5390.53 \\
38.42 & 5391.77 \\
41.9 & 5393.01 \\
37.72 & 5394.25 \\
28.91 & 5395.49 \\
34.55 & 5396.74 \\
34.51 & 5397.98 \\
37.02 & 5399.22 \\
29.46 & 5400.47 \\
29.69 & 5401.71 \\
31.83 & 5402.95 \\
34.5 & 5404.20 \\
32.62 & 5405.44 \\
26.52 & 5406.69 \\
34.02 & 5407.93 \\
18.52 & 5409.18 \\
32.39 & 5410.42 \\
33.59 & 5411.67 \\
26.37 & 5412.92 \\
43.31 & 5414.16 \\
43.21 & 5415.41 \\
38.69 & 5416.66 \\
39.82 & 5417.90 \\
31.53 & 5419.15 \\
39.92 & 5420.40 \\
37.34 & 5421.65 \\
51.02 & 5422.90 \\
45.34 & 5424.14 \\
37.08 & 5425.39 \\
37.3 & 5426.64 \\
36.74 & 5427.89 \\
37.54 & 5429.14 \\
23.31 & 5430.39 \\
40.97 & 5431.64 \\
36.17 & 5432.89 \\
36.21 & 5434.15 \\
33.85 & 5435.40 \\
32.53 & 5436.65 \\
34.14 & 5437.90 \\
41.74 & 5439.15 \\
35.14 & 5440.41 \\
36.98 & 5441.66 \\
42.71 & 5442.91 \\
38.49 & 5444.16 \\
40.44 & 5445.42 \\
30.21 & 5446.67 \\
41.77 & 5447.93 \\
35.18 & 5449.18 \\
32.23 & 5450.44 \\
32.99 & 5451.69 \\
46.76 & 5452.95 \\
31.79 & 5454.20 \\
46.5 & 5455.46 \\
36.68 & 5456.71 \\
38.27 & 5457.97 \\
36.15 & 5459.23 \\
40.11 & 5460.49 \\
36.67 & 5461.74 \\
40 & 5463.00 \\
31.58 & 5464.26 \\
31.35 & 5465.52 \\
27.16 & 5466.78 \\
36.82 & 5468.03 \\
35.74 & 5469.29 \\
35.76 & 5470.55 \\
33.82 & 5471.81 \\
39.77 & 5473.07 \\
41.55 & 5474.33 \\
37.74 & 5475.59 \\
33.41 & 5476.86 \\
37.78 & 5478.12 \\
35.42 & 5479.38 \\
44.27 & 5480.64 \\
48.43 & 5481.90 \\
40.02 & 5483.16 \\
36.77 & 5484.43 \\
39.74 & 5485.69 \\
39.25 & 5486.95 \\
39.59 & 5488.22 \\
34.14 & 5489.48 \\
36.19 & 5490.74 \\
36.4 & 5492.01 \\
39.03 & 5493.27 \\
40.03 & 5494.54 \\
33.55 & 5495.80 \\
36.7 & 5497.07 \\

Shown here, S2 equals 3.2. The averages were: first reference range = 39.7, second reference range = 37.3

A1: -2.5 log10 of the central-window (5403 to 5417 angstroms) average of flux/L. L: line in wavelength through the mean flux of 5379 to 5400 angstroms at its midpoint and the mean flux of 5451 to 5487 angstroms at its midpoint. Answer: 0.16 mag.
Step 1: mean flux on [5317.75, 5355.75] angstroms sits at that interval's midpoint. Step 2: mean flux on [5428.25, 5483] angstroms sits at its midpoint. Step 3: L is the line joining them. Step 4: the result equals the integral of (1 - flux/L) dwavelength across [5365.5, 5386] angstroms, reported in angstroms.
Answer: -1.5 angstroms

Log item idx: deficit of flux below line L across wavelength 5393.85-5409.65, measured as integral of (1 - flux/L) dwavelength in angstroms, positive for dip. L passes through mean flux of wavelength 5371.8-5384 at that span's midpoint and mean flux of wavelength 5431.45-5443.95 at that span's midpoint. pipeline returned 2.9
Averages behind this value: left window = 39.7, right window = 37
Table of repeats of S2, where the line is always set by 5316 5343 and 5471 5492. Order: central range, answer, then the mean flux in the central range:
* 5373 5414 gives 1.58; 36.1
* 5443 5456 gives 0.14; 37.8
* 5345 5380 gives -1.43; 38.8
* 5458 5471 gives 1.04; 35.3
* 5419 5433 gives -0.07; 38.1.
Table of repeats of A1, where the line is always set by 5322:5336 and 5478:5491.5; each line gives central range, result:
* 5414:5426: -0.084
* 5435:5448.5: 0.030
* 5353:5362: -0.118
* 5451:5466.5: 0.042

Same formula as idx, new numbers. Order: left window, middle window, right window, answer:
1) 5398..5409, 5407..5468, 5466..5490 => -3.77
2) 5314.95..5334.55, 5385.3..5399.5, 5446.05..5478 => -0.89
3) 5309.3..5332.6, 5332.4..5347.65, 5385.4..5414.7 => 0.71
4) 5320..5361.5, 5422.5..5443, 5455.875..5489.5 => -0.08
